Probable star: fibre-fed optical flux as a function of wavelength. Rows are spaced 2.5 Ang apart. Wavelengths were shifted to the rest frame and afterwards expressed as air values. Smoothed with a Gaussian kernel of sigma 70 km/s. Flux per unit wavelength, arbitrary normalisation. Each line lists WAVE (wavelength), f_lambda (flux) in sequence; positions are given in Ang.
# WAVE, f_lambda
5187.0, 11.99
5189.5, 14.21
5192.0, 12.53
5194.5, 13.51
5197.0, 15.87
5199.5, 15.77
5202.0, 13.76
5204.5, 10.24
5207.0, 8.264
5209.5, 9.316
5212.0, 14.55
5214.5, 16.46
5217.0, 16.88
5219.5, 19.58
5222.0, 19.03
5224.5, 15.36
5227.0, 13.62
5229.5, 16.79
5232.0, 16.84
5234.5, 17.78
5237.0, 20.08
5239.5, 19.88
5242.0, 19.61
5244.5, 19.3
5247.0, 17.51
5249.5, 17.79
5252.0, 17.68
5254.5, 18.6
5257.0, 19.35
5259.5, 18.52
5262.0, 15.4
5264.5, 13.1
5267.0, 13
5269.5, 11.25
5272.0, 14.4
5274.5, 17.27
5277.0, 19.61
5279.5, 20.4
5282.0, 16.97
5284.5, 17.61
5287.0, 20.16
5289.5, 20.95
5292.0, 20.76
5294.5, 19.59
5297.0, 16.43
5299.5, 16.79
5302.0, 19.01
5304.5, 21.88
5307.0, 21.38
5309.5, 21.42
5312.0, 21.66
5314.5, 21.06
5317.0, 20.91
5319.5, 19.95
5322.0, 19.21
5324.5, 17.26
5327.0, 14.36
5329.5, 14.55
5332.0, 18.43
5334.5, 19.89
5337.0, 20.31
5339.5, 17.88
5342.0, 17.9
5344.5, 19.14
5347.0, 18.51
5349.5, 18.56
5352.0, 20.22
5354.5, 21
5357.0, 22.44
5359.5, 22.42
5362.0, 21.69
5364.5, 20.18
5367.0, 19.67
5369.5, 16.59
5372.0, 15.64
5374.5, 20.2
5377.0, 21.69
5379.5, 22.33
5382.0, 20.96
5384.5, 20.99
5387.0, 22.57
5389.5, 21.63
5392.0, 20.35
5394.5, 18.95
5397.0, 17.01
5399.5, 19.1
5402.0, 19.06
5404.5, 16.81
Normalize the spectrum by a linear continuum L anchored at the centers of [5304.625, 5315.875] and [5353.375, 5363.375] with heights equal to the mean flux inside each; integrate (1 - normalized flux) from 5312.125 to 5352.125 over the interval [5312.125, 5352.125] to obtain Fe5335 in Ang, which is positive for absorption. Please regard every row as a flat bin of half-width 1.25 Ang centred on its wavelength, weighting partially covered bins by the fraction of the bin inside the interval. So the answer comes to 5.5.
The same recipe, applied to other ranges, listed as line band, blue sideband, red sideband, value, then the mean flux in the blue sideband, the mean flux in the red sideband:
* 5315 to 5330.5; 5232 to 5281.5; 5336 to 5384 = 0.85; 17.4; 19.9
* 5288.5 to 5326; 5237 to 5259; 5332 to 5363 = -0.73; 18.8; 19.9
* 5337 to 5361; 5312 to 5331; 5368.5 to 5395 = -0.71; 18.4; 20.2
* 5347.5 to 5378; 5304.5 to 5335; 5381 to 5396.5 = 0.29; 19.3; 20.7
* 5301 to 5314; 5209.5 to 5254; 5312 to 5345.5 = -1.95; 17.4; 18.6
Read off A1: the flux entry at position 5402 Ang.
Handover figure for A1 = 19.06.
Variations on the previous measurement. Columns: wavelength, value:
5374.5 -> 20.2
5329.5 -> 14.55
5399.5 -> 19.1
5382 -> 20.96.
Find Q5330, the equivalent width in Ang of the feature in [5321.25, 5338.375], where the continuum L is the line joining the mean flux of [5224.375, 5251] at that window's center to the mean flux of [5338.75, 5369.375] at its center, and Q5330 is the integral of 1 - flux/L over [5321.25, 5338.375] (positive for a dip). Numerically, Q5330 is 1.6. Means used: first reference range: 17.8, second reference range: 19.9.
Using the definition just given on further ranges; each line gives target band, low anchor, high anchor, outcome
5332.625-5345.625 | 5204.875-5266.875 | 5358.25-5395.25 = 0.3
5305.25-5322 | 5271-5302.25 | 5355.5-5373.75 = -1.8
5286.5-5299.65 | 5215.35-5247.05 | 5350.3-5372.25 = -0.2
